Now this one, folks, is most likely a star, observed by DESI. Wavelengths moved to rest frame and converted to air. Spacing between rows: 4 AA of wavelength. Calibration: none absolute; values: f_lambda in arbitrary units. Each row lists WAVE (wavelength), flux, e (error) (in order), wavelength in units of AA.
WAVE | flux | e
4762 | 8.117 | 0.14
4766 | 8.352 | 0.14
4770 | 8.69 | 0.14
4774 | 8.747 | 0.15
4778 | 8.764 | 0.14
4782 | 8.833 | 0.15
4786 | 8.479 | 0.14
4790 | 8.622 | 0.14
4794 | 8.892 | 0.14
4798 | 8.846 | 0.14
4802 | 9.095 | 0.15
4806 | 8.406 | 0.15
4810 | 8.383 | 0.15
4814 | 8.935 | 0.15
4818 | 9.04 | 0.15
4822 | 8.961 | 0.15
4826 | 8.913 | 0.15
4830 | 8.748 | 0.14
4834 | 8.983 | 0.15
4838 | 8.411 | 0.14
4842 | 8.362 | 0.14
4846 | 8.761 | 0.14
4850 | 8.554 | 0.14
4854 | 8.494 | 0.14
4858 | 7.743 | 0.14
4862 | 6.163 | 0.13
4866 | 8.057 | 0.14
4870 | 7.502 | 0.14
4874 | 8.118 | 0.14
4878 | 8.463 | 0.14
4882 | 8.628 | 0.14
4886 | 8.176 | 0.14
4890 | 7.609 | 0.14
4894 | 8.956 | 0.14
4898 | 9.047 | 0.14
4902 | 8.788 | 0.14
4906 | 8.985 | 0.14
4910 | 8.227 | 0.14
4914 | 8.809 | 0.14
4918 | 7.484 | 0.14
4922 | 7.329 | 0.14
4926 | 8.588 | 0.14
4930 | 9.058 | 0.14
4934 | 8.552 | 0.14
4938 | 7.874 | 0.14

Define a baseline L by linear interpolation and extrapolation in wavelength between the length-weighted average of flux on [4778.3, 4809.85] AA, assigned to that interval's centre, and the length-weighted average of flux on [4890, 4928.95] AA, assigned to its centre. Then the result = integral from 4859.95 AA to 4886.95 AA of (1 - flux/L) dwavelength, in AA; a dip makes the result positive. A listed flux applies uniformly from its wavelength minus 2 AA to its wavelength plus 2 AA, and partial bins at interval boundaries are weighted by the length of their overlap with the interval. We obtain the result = 2.1 AA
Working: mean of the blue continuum 8.72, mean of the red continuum 8.44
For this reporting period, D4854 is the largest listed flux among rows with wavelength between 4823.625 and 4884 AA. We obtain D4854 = 8.983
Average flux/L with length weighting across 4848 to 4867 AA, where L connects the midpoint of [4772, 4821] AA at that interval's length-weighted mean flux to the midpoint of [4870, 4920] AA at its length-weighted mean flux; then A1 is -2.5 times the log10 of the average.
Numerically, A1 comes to 0.10 mag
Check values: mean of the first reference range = 8.76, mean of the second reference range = 8.4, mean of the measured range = 7.79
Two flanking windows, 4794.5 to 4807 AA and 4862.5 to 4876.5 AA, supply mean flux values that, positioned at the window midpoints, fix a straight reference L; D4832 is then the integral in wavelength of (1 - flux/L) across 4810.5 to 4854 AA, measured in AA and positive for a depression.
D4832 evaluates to -2.2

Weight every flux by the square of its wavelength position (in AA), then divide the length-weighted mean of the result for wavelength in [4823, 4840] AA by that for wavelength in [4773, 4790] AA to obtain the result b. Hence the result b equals 1.03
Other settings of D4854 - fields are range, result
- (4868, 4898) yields 9.047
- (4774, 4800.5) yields 8.892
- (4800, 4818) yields 9.095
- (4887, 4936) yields 9.058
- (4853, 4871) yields 8.494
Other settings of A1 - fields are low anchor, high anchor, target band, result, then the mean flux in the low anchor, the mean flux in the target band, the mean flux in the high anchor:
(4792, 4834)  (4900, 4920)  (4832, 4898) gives 0.054 mag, 8.83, 8.21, 8.46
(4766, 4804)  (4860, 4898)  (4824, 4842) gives -0.043 mag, 8.75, 8.72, 8.02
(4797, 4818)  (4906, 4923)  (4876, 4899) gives -0.023 mag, 8.76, 8.46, 8.12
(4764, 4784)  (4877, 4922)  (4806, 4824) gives -0.024 mag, 8.68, 8.78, 8.42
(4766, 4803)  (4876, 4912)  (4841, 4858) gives 0.021 mag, 8.74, 8.46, 8.54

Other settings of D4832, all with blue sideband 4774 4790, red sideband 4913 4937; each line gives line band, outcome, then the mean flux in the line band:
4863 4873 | 0.93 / 7.65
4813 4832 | -0.77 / 8.92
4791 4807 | -0.34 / 8.82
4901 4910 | -0.46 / 8.75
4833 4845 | -0.07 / 8.57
